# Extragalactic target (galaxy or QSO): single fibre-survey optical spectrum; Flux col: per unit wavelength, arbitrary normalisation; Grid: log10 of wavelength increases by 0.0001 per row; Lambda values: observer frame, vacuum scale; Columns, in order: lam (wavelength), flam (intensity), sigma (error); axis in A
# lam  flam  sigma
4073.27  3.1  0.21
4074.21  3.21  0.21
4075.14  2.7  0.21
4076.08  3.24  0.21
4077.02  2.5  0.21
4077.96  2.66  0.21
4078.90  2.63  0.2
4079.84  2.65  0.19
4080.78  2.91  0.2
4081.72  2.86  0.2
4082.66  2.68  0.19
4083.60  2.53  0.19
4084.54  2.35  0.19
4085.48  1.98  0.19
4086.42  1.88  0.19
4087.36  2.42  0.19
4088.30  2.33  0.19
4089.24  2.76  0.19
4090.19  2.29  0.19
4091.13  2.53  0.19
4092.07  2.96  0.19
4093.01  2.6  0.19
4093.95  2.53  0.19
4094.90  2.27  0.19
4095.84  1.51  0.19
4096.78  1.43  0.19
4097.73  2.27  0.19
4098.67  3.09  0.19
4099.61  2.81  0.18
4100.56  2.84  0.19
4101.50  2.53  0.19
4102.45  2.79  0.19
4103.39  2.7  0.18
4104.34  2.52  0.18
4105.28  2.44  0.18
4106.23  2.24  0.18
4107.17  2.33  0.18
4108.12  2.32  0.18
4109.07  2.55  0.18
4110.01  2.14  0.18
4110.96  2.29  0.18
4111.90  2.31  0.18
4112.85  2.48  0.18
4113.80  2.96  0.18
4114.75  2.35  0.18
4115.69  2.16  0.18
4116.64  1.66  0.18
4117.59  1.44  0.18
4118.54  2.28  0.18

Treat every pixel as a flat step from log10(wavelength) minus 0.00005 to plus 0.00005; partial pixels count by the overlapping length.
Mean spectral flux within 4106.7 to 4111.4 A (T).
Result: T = 2.32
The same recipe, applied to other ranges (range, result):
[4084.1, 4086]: 2.16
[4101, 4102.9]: 2.66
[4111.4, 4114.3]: 2.58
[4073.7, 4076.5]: 3.05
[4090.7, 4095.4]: 2.57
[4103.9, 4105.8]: 2.47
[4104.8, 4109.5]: 2.37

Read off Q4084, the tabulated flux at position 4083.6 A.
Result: 2.53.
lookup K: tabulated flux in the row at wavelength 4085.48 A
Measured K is 1.98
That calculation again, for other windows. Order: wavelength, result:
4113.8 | 2.96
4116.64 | 1.66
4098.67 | 3.09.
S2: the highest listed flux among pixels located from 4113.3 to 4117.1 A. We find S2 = 2.96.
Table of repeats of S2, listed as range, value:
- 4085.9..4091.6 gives 2.76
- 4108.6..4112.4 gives 2.55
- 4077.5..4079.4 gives 2.66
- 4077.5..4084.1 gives 2.91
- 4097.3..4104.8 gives 3.09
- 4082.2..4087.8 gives 2.68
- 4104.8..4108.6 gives 2.44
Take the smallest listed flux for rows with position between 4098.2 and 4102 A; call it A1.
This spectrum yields 2.53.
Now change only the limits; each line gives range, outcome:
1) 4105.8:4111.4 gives 2.14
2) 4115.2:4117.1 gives 1.66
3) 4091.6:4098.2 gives 1.43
